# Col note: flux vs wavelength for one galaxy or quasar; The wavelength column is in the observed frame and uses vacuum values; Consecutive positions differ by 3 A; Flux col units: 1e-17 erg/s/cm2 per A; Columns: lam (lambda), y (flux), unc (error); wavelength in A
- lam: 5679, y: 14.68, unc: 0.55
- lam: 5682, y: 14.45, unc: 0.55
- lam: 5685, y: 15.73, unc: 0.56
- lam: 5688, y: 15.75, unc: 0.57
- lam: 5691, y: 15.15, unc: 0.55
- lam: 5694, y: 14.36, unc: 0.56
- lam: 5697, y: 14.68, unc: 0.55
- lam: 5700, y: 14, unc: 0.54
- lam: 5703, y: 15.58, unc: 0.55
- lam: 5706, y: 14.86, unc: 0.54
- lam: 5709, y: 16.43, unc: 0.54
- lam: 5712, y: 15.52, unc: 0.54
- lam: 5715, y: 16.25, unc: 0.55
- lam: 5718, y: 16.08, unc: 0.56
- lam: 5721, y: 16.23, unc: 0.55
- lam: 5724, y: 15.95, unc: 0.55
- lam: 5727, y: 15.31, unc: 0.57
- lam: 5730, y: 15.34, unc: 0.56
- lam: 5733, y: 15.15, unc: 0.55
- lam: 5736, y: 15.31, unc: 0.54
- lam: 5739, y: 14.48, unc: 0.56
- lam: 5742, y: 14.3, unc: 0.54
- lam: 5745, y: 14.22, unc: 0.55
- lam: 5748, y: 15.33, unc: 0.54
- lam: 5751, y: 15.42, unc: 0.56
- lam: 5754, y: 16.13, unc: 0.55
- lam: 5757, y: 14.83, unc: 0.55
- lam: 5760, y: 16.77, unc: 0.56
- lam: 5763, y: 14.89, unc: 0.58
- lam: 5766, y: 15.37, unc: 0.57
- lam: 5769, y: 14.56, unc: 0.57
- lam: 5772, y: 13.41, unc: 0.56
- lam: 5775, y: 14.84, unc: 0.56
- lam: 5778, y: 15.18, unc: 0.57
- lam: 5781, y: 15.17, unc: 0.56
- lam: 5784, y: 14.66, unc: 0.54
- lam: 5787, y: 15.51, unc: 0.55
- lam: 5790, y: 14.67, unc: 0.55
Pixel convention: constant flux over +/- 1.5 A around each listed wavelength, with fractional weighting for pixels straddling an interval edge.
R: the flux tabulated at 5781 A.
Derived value 15.17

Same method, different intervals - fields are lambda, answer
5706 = 14.86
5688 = 15.75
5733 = 15.15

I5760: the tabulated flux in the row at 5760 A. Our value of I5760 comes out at 16.77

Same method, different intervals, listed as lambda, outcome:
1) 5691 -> 15.15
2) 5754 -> 16.13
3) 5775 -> 14.84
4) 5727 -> 15.31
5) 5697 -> 14.68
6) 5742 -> 14.3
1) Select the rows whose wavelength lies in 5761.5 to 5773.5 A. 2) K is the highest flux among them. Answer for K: 15.37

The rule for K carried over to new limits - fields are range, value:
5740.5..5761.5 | 16.77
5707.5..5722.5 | 16.43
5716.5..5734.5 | 16.23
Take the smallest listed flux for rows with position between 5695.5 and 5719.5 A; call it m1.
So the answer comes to 14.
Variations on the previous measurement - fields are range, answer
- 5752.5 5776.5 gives 13.41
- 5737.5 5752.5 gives 14.22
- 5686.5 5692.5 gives 15.15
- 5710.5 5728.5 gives 15.31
